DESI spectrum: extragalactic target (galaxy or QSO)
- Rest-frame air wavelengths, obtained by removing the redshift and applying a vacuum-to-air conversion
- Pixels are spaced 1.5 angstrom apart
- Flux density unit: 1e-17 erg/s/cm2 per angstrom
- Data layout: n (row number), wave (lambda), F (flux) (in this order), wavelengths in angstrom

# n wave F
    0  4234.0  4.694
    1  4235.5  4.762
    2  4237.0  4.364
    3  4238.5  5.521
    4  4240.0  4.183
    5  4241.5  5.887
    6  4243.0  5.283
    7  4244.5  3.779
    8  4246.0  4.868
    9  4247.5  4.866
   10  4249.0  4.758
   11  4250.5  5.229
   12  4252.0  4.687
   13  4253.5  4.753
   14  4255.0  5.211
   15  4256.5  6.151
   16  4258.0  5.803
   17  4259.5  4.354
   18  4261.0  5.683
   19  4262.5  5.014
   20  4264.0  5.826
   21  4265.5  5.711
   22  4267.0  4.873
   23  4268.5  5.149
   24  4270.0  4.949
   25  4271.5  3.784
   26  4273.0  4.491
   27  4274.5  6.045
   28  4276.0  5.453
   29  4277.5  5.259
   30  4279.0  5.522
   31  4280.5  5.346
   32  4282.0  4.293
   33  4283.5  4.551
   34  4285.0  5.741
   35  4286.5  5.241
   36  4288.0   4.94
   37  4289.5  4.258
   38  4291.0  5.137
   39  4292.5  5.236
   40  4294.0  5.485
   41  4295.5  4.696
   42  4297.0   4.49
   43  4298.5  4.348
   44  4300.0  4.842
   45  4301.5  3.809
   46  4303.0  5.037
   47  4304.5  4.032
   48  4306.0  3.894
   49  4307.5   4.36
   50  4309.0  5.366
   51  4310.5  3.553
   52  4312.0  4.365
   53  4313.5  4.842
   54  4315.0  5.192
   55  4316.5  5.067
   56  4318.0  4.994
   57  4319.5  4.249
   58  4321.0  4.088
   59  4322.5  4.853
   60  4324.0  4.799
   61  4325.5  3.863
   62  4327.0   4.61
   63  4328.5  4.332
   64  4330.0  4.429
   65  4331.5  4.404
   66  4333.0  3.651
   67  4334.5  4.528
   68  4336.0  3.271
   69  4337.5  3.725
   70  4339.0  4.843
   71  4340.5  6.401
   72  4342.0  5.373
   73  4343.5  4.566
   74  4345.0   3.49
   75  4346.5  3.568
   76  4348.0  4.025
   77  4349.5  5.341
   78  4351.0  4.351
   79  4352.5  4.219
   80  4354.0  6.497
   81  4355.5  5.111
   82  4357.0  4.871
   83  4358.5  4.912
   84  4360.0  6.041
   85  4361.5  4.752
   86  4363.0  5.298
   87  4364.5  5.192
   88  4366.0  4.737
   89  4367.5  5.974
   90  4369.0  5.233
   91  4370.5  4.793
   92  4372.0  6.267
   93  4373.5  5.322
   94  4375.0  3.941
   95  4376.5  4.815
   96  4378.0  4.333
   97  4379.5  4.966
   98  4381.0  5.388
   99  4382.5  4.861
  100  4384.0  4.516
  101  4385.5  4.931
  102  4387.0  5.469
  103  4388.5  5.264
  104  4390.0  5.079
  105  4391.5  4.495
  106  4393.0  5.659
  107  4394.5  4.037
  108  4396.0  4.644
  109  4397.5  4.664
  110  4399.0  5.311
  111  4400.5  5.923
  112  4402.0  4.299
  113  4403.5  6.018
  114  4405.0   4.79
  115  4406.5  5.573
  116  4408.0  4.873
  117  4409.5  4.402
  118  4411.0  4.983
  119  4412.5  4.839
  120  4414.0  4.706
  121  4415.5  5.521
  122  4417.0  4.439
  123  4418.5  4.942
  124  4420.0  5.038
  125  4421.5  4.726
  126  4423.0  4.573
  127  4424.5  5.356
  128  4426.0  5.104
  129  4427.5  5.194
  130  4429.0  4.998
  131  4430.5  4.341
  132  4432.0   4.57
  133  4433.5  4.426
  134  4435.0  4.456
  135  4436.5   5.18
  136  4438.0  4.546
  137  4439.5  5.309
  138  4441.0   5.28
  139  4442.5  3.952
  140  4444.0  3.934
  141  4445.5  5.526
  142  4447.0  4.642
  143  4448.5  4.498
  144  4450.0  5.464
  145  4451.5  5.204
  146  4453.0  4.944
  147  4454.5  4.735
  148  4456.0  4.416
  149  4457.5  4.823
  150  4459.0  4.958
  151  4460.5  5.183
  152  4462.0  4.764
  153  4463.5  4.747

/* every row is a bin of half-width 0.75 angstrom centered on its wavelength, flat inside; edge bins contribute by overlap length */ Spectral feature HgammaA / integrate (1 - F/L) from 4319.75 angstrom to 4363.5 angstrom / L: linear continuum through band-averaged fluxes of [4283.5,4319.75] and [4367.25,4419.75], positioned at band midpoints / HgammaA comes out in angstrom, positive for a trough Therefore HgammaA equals 2.0 angstrom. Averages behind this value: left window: 4.72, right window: 5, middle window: 4.62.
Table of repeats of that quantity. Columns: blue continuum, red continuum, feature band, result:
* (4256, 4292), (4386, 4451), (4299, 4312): 1.9 angstrom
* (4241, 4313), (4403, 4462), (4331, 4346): 1.5 angstrom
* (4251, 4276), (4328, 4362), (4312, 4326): 0.4 angstrom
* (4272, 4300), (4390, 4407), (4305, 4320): 1.3 angstrom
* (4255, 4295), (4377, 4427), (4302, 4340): 5.0 angstrom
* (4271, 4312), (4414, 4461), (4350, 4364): -0.9 angstrom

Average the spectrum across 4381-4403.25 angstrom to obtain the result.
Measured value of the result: 4.98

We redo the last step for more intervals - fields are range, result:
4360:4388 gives 5.07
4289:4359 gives 4.58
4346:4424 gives 4.98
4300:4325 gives 4.53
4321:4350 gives 4.41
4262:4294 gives 5.1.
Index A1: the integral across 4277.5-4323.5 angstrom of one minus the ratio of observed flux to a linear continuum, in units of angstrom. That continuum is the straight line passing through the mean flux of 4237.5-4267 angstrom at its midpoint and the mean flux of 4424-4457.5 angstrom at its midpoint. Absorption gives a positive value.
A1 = 2.81 angstrom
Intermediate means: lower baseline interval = 5.12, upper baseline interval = 4.82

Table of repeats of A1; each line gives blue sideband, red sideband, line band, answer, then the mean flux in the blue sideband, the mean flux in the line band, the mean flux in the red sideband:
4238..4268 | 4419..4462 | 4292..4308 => 1.6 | 5.12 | 4.56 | 4.83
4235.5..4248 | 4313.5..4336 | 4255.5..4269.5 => -1.9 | 4.84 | 5.38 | 4.47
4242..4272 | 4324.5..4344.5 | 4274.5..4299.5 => -1.1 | 5.05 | 5.03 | 4.45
